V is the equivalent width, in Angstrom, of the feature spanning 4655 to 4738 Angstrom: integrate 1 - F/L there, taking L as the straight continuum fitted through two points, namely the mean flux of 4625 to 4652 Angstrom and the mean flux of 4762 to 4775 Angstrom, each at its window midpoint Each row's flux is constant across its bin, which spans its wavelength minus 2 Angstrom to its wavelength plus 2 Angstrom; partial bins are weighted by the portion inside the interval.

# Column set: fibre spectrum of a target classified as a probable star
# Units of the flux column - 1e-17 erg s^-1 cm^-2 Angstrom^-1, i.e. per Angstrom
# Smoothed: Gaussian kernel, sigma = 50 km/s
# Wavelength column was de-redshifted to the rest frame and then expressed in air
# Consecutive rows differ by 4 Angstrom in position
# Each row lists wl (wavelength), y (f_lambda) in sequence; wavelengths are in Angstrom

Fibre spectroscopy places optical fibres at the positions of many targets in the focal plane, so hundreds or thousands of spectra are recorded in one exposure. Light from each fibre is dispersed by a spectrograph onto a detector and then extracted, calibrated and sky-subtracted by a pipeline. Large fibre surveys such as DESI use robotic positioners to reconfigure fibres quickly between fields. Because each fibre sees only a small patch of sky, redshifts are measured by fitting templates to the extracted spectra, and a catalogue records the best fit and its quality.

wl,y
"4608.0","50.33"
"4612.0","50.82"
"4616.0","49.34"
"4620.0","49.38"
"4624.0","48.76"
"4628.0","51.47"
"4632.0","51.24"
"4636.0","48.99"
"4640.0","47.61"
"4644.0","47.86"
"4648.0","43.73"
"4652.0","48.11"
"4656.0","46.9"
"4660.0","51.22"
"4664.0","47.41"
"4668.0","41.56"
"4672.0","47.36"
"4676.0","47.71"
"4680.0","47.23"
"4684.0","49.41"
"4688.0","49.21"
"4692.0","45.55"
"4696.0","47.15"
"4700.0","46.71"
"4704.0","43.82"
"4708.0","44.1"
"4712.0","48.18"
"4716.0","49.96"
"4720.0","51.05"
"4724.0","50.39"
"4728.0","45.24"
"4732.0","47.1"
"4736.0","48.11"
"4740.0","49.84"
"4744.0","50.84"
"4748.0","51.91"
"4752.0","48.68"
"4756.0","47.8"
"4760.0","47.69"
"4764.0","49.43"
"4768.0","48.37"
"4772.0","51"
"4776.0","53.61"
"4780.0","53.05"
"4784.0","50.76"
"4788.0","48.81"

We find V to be 2.9 Angstrom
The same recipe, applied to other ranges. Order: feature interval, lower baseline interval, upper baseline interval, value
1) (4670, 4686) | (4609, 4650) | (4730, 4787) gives 0.4 Angstrom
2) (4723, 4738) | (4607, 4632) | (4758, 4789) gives 0.8 Angstrom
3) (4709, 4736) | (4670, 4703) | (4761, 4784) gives 0.2 Angstrom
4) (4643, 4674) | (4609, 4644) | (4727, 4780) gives 1.8 Angstrom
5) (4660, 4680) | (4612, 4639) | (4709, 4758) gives 1.1 Angstrom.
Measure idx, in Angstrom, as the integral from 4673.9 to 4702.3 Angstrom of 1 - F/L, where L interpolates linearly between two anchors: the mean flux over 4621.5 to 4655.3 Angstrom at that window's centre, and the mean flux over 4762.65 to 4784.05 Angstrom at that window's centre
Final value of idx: 1.1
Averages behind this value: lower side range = 48.4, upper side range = 51.1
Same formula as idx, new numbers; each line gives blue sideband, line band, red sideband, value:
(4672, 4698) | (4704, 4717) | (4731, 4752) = 0.50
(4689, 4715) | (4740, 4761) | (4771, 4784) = 0.27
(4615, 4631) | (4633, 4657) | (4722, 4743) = 1.05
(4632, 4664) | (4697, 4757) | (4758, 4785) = 1.68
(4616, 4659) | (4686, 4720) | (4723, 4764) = 1.10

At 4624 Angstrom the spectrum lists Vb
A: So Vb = 48.76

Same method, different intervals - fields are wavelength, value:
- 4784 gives 50.76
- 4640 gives 47.61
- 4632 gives 51.24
